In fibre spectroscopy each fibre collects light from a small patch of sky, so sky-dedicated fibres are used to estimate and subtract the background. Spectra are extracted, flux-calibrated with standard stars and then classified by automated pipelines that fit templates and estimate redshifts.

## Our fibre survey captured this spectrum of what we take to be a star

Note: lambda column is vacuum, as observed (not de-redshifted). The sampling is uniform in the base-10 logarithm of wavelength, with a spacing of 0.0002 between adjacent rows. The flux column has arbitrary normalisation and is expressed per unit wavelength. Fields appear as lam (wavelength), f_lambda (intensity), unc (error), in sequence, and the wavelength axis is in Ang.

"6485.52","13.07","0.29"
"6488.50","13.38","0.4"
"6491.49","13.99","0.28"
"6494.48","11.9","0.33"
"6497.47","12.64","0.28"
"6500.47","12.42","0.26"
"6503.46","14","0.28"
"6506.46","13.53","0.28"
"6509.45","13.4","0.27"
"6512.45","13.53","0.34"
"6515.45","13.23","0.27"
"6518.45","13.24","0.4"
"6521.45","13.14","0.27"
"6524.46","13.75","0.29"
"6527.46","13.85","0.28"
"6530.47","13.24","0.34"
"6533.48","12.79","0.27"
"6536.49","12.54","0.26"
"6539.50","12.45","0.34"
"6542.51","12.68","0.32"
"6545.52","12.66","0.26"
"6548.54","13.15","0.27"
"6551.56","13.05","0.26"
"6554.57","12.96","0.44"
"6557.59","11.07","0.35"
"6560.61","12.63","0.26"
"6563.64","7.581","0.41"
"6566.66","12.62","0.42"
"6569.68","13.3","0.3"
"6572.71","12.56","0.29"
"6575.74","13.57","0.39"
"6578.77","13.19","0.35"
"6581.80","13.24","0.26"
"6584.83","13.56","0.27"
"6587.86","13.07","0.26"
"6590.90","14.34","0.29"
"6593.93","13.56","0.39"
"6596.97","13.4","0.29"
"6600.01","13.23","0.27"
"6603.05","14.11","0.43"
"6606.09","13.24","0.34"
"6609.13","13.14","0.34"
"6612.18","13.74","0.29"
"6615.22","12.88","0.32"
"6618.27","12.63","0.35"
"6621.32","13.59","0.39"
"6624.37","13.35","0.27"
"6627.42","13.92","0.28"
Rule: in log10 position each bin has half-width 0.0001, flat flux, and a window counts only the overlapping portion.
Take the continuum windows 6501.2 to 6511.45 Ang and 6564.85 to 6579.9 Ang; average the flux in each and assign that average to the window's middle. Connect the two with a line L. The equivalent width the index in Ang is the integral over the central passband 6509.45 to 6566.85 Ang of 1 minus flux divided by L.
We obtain 2.6 Ang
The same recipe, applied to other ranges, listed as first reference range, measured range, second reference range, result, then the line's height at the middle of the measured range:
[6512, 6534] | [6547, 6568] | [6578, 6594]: 2.5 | 13.4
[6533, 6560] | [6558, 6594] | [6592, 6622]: 0.8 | 13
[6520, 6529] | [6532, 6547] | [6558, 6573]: 0.3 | 12.9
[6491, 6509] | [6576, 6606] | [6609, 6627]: -0.7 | 13.2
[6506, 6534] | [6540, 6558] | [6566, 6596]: 0.9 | 13.4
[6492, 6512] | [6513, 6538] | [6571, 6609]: -0.2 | 13.2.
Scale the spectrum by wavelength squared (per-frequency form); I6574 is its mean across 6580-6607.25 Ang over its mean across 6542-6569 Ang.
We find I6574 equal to 1.14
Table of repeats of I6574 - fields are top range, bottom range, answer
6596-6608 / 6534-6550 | 1.08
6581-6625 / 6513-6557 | 1.05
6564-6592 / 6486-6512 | 1.01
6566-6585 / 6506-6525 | 1.00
